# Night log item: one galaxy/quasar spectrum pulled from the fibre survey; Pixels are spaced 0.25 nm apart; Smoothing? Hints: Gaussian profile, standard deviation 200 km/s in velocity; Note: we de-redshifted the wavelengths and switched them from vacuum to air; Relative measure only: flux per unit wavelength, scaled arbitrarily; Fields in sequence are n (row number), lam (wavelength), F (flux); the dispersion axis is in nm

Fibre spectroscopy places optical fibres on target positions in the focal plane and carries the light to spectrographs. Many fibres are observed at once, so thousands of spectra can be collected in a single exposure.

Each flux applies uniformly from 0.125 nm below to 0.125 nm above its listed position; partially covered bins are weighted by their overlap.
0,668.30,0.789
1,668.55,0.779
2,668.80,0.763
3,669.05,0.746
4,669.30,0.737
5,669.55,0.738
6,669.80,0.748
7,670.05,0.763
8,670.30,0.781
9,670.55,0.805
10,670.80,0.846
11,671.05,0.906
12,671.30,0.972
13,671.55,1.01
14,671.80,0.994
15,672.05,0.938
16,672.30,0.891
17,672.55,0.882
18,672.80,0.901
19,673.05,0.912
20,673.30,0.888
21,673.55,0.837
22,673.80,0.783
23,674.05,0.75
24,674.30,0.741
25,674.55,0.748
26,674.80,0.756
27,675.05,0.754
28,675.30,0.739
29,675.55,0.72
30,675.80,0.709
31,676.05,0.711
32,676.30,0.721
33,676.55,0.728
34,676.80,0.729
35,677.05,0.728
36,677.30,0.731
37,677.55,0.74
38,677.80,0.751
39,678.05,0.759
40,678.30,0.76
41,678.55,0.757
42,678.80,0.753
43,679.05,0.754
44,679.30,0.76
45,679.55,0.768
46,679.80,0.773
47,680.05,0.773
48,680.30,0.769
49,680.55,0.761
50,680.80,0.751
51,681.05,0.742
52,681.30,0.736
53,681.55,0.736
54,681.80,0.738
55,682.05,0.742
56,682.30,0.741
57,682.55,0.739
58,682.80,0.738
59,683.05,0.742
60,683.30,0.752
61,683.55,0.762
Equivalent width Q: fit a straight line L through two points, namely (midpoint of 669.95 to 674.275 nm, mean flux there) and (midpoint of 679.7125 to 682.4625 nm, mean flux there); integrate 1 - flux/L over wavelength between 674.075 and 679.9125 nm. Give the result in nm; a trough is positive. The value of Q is 0.45 nm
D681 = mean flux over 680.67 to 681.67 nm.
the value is 0.741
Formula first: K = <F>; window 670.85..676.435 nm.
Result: 0.83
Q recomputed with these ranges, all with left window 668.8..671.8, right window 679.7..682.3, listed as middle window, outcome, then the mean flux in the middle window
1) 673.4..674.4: 0.03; 0.781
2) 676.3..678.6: 0.11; 0.741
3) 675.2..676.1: 0.08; 0.72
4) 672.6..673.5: -0.10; 0.894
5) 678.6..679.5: 0.01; 0.757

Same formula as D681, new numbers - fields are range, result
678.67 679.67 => 0.759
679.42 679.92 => 0.77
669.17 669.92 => 0.741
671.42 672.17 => 0.981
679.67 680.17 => 0.773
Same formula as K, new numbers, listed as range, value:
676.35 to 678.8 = 0.742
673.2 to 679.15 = 0.751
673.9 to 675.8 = 0.742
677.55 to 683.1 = 0.752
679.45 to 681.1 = 0.763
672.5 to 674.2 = 0.847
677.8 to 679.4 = 0.757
